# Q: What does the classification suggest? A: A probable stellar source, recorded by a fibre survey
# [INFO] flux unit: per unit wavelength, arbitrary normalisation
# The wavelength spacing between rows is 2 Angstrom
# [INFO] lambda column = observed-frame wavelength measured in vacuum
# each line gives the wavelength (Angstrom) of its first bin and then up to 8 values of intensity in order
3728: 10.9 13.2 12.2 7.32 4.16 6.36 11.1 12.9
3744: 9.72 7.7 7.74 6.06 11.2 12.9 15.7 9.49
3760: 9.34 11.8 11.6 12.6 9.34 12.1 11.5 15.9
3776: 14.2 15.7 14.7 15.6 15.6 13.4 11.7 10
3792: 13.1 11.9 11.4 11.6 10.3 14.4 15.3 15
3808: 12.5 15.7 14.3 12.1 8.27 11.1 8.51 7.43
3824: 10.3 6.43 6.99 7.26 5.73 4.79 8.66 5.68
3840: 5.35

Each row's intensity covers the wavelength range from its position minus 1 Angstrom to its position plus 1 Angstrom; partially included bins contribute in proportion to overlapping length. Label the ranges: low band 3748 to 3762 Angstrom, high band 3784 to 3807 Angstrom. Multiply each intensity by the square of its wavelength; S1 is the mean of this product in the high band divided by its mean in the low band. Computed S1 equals 1.22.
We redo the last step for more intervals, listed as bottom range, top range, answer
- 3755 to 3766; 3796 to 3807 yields 1.15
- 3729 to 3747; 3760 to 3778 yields 1.34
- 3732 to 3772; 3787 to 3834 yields 1.11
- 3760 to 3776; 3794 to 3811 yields 1.11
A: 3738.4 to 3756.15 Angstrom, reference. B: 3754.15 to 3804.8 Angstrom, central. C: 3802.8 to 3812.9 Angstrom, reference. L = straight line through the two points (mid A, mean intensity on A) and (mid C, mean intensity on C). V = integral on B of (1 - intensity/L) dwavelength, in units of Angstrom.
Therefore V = -1.2 Angstrom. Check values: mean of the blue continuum 10.2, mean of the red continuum 14.6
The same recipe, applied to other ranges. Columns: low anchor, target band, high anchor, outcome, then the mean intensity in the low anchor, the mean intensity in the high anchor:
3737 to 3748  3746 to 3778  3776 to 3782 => 2.7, 9.39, 15.1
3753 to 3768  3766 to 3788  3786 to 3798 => -3.5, 11.7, 11.8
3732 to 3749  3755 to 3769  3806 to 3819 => -2.4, 8.6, 12.5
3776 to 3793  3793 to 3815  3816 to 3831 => -4.5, 13.8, 8.29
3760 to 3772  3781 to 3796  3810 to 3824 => -2.6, 11.3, 10.7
